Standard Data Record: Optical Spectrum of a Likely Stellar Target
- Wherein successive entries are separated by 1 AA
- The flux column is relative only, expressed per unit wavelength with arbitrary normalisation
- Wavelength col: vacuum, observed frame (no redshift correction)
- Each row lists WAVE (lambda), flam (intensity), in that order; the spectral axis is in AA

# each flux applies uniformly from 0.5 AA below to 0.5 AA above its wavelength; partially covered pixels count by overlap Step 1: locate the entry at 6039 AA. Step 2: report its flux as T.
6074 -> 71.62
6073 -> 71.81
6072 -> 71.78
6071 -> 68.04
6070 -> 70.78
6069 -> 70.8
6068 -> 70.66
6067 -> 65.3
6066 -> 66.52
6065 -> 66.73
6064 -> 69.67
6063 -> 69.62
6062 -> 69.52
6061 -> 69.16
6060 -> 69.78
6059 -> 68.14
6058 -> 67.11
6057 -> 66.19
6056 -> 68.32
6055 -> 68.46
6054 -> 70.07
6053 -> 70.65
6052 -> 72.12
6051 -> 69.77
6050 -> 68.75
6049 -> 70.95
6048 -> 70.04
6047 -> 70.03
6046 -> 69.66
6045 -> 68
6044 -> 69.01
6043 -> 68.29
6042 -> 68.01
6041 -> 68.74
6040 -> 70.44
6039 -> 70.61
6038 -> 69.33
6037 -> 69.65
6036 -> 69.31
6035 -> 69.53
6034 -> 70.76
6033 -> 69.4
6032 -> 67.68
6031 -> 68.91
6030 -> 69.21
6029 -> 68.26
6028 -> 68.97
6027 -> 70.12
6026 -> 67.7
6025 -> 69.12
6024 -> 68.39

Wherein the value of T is 70.61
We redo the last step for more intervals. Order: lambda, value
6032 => 67.68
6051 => 69.77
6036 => 69.31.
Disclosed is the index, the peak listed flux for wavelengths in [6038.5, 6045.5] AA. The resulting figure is 70.61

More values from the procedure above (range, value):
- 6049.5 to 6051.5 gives 69.77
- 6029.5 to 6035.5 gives 70.76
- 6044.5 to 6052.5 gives 72.12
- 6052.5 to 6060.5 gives 70.65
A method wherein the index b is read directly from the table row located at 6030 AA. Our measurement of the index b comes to 69.21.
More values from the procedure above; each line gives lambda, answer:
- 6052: 72.12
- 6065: 66.73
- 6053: 70.65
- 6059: 68.14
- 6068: 70.66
